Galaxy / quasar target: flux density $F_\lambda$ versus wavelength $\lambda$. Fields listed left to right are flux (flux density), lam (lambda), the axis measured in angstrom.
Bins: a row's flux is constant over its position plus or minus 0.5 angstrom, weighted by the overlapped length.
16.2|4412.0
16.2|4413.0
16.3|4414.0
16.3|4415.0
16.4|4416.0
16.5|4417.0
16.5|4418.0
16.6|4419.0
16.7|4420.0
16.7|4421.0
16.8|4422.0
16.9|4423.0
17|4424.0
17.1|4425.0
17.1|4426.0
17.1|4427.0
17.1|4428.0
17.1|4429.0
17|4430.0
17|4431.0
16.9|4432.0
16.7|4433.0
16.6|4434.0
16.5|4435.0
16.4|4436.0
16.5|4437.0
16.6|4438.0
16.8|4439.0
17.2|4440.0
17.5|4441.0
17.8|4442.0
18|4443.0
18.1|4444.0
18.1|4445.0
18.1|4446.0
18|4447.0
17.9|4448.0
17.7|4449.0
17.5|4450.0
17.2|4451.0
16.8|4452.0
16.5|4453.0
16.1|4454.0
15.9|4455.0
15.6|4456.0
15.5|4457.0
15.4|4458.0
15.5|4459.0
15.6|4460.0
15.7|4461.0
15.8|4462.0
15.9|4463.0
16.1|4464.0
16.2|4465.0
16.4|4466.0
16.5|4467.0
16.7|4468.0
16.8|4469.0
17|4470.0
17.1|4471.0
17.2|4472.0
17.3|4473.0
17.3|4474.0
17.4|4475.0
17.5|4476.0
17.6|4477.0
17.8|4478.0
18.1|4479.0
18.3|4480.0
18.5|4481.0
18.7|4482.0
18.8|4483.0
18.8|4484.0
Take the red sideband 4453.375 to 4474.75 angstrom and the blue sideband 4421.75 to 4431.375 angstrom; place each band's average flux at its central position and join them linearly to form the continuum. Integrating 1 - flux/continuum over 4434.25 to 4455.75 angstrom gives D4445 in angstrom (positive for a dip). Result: -0.66 angstrom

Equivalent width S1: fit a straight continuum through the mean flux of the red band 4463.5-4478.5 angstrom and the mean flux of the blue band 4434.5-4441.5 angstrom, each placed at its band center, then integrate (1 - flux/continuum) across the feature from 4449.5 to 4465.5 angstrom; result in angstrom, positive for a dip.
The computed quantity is 0.8 angstrom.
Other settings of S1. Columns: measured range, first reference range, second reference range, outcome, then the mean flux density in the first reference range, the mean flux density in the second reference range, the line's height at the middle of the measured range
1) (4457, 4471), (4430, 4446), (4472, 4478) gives 1.0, 17.1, 17.4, 17.3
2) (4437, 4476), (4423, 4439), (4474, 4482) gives 1.3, 16.8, 17.9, 17.4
